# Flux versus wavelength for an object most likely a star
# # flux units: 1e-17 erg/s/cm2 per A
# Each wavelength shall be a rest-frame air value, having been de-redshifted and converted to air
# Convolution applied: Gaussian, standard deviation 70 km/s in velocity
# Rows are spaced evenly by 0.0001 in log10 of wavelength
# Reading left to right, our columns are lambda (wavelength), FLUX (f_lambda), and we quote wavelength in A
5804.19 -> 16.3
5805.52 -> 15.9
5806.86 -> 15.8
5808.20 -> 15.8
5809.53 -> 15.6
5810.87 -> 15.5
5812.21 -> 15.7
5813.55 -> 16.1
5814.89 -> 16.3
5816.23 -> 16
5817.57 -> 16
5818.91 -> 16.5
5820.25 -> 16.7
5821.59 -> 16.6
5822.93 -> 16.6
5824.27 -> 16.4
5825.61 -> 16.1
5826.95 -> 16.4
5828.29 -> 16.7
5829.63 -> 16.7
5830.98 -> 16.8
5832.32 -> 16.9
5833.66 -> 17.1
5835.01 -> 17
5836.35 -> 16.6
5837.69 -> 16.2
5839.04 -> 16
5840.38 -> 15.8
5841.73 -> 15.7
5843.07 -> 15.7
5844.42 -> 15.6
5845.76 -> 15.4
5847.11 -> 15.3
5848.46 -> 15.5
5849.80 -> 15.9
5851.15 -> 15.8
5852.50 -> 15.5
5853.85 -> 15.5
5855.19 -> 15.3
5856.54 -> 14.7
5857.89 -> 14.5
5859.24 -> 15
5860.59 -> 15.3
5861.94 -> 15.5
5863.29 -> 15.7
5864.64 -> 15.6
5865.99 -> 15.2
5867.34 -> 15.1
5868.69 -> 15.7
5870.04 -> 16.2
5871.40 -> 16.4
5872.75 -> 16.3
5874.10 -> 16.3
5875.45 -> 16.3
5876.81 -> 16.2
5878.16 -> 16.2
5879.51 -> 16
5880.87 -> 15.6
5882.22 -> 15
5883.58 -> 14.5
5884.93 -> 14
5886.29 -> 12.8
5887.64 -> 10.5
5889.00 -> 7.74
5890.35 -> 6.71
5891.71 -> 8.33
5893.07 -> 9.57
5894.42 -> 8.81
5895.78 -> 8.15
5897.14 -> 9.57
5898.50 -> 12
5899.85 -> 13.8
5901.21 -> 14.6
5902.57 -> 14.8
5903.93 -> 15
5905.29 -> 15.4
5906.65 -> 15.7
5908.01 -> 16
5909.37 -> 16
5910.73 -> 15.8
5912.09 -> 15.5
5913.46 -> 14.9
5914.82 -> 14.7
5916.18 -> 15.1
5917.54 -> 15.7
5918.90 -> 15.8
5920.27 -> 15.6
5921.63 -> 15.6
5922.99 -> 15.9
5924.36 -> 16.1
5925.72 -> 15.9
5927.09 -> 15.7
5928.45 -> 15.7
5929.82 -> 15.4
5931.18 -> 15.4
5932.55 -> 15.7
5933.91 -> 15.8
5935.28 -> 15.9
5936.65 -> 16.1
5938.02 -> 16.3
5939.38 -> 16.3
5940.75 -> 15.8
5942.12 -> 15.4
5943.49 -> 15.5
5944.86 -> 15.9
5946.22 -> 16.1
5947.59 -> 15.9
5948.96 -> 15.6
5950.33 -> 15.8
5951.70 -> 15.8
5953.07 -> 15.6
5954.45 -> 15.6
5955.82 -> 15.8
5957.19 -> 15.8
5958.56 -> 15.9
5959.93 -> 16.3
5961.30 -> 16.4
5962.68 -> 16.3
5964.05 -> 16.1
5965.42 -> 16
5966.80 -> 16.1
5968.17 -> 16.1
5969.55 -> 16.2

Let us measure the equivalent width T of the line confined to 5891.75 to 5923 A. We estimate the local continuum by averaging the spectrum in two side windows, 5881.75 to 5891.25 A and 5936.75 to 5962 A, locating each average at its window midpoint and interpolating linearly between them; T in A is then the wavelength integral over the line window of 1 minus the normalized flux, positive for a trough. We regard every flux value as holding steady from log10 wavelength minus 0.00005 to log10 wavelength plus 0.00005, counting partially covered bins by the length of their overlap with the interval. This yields -2.3 A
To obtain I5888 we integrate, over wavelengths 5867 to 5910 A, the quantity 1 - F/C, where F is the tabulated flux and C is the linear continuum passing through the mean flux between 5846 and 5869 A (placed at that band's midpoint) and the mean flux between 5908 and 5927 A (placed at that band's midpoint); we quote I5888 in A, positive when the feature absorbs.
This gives 5.25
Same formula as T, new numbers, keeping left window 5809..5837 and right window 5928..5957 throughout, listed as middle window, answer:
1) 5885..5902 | 6.0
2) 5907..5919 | 0.3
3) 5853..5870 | 0.9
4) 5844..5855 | 0.5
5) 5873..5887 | 0.7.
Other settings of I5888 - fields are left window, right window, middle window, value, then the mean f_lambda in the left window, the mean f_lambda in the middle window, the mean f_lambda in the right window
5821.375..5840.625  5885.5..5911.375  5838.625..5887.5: -3.4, 16.5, 15.4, 12.2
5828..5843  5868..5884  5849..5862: 0.7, 16.5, 15.3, 15.9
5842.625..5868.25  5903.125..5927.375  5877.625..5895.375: 4.1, 15.4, 11.9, 15.6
